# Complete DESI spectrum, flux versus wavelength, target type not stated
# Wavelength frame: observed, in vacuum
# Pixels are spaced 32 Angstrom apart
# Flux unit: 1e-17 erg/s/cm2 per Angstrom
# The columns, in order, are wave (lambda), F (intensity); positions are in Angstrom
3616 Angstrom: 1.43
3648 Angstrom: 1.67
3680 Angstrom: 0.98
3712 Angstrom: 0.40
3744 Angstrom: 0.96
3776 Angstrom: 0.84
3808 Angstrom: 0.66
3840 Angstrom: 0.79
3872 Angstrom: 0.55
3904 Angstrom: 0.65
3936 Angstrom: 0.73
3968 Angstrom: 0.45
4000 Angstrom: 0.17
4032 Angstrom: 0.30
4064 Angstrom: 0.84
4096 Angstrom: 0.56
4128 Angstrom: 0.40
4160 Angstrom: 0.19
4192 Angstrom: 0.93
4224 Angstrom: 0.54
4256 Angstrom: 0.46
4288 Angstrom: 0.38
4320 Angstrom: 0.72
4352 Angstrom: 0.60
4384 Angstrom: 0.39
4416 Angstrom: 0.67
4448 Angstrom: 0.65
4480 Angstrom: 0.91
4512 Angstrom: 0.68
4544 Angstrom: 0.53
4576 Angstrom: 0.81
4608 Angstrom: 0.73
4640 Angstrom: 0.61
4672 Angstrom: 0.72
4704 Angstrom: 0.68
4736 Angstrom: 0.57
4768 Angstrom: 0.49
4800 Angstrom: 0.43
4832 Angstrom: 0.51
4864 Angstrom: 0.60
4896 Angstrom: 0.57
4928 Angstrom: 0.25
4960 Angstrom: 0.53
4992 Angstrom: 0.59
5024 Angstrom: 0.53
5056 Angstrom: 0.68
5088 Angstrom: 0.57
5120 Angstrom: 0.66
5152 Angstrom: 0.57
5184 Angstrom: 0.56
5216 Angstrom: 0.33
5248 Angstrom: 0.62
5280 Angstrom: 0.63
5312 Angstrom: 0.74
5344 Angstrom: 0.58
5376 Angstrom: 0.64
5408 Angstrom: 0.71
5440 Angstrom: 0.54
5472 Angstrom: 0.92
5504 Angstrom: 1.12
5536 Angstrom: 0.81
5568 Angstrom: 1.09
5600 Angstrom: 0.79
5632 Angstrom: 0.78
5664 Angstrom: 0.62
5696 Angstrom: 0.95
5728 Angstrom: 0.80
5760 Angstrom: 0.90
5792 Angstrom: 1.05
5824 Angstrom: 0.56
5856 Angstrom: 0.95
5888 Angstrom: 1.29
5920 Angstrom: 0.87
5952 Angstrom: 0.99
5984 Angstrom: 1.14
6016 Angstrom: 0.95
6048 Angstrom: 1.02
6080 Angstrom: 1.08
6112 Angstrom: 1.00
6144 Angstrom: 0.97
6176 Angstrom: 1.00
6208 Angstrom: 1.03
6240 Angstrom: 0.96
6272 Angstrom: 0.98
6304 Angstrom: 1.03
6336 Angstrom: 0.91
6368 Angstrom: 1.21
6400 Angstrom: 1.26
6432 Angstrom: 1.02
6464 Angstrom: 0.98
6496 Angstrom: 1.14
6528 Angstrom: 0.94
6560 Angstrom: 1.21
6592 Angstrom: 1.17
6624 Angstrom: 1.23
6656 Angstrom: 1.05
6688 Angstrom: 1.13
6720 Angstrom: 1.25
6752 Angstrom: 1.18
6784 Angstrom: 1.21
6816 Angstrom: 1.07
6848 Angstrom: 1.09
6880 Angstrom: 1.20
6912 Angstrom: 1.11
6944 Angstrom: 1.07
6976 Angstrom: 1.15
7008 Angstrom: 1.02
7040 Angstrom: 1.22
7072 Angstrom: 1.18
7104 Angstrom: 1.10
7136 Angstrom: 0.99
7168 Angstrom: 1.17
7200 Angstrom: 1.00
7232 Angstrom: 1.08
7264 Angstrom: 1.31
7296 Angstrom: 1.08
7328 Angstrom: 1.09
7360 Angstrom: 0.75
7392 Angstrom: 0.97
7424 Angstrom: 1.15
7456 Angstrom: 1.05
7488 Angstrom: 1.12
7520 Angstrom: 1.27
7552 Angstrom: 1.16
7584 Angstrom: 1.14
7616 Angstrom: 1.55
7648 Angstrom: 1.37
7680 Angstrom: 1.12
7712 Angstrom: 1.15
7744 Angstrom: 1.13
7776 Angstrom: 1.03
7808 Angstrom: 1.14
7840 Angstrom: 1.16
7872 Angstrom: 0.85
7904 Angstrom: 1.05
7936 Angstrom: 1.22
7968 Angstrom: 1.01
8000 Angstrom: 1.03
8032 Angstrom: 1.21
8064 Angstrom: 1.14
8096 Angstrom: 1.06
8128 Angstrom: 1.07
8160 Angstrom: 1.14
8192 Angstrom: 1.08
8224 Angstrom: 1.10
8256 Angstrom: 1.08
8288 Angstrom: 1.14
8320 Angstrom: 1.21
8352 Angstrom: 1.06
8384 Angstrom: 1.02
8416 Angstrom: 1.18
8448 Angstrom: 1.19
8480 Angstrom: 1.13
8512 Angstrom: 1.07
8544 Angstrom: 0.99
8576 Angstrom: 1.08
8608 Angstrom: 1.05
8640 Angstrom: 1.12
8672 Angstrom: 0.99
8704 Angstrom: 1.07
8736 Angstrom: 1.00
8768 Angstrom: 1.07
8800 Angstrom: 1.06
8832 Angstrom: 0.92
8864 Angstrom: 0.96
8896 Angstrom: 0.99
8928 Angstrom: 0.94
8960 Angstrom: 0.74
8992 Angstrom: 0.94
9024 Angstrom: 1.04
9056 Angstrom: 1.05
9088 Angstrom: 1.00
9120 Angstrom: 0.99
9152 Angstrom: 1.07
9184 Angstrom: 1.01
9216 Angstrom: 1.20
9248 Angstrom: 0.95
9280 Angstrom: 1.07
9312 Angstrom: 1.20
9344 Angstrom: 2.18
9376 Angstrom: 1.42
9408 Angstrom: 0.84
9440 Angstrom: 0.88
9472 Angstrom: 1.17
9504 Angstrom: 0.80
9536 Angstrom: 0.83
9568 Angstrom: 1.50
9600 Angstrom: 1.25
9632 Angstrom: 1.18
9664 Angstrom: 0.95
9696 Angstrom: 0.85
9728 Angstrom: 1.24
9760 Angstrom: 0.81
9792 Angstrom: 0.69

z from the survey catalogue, 0.42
